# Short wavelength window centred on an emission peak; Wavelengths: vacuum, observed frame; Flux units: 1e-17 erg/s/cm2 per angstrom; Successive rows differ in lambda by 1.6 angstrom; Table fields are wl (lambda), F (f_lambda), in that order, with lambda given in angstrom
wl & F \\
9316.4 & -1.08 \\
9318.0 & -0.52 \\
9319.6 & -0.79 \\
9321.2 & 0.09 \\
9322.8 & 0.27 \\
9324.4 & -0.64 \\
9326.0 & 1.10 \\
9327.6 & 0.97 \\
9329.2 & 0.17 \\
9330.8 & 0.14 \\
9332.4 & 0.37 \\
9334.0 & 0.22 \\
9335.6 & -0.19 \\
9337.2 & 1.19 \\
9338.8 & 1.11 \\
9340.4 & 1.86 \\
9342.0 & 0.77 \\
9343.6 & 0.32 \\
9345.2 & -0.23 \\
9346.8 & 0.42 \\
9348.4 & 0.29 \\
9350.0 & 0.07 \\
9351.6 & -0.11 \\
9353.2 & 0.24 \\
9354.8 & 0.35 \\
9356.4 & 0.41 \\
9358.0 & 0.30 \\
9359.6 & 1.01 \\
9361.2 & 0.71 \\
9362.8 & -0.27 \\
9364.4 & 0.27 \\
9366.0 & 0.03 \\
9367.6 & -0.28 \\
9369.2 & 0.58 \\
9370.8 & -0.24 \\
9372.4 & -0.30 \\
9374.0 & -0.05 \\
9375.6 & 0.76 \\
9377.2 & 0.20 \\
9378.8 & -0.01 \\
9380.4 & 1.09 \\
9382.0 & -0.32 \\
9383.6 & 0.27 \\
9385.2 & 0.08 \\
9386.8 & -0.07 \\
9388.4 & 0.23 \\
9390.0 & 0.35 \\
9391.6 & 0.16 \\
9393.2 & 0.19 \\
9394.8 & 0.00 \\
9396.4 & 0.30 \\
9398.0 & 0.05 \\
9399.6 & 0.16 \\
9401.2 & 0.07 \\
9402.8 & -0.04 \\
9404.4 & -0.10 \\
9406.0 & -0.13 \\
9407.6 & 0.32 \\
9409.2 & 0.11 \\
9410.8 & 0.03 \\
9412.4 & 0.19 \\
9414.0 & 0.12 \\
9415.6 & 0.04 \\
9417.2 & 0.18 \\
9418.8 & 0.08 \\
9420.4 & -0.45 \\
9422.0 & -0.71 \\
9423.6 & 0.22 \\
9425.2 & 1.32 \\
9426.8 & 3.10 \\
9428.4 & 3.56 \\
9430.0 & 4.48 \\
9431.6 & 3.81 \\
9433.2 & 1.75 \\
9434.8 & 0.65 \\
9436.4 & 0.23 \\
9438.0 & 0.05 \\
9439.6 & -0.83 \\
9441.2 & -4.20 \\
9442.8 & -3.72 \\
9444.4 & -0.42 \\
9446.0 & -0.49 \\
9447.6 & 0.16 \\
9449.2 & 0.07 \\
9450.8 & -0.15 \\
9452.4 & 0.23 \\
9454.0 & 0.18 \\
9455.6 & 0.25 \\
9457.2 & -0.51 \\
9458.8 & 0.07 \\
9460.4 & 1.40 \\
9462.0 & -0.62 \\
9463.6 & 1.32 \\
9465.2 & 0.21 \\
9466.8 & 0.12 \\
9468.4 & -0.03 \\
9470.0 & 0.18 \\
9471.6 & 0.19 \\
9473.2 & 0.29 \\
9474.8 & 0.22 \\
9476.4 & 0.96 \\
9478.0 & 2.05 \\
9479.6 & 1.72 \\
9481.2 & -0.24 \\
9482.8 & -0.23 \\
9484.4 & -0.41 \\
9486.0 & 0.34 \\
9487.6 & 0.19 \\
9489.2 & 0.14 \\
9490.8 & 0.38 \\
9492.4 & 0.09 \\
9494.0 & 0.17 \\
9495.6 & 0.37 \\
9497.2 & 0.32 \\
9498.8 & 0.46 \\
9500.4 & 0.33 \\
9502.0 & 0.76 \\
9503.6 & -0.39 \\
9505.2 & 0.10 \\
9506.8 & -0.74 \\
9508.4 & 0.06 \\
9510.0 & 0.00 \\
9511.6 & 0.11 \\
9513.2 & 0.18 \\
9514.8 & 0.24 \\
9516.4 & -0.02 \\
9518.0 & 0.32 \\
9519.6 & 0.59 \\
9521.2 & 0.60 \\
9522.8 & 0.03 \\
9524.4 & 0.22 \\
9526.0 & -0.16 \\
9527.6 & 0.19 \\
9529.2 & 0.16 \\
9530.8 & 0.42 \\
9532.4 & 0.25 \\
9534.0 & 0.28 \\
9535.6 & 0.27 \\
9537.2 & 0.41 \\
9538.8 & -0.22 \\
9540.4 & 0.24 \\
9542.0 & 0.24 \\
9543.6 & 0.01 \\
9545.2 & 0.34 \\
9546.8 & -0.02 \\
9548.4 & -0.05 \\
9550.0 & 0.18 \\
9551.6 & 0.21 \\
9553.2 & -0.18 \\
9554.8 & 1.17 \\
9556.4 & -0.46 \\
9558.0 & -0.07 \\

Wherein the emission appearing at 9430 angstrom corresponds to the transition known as [O III]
